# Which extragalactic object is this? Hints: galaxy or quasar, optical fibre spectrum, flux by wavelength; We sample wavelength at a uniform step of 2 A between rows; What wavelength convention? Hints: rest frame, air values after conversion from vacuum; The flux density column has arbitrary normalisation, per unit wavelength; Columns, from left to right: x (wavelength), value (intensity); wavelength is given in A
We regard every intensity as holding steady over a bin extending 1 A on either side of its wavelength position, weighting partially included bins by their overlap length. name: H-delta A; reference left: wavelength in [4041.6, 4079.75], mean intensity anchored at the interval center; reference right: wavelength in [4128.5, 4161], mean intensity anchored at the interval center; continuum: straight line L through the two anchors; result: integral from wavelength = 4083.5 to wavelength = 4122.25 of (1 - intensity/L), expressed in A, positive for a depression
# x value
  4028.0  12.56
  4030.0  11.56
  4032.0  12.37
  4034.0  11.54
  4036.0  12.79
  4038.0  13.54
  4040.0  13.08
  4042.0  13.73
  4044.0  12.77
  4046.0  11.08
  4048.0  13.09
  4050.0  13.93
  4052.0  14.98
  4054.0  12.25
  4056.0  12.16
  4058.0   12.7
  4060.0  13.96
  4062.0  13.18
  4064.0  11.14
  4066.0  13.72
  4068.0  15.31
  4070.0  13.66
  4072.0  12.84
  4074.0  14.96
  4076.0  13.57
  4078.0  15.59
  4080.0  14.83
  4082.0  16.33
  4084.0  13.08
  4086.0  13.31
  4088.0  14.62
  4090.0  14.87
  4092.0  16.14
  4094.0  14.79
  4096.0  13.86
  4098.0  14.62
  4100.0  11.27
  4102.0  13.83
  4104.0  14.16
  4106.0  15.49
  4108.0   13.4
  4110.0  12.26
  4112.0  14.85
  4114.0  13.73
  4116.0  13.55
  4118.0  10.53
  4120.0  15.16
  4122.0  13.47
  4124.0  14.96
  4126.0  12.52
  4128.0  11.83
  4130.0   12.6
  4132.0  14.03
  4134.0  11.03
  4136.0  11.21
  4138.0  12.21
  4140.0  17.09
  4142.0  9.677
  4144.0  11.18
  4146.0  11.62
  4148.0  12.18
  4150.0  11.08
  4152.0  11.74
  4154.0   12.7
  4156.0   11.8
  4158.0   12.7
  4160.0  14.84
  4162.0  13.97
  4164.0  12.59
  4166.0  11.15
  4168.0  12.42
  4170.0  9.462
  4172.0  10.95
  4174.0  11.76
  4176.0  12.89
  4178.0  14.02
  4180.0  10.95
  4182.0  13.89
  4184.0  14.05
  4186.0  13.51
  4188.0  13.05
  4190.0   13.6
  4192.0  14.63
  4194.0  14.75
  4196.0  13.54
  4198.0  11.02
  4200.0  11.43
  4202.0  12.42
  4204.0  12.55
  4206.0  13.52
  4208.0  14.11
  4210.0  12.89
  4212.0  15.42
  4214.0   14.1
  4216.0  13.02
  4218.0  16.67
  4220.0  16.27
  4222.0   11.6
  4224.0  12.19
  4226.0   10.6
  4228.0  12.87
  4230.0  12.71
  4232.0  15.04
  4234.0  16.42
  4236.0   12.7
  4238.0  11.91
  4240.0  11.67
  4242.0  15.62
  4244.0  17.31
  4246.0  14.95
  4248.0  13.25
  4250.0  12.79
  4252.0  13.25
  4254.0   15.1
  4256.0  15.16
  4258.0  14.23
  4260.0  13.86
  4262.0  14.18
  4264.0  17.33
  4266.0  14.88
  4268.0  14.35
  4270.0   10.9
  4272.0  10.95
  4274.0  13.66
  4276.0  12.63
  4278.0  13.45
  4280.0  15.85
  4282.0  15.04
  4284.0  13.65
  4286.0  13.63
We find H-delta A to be -3.0 A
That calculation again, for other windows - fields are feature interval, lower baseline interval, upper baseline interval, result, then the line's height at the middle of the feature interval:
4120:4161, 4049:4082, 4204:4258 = 3.62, 13.8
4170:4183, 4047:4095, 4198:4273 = 1.52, 13.8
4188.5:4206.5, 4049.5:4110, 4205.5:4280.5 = 1.10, 13.9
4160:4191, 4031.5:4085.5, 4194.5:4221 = 2.20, 13.6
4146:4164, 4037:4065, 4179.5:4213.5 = 0.87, 13.2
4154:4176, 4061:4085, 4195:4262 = 2.52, 13.8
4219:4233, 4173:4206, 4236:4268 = 0.75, 13.8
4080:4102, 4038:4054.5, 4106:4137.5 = -1.98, 13.1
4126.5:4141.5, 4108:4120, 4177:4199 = 0.57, 13.2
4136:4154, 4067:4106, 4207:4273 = 2.64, 14.2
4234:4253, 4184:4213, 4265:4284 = -0.57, 13.5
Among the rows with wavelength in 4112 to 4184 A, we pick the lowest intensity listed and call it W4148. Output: 9.462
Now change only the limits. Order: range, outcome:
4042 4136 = 10.53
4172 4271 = 10.6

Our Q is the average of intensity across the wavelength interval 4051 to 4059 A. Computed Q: 13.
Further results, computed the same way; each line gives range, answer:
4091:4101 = 14.1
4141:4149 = 11.2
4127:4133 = 12.8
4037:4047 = 12.8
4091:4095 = 15.5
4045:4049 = 12.1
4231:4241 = 13.5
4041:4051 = 12.9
